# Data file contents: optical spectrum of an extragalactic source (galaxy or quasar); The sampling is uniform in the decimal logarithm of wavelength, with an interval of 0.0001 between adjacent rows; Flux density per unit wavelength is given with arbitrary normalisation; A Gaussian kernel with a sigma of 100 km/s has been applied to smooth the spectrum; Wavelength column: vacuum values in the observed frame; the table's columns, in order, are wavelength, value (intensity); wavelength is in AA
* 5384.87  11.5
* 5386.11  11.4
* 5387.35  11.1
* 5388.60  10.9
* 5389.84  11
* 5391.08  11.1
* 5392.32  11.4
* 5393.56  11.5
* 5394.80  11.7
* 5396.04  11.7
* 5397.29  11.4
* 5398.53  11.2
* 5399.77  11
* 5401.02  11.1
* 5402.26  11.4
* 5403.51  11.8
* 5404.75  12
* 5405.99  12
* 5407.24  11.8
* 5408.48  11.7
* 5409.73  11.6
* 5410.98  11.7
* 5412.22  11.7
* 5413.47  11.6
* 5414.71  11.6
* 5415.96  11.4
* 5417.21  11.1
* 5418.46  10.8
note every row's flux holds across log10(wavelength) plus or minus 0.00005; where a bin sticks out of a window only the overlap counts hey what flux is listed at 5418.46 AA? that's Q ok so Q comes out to 10.8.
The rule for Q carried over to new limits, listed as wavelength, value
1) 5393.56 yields 11.5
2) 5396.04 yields 11.7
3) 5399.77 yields 11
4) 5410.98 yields 11.7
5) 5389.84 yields 11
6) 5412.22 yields 11.7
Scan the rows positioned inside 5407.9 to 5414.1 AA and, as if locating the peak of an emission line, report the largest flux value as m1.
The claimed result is 11.7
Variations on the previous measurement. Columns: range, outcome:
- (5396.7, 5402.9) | 11.4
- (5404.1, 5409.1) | 12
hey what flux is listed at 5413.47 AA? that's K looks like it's 11.6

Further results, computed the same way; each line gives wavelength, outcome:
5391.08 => 11.1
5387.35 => 11.1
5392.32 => 11.4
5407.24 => 11.8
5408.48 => 11.7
